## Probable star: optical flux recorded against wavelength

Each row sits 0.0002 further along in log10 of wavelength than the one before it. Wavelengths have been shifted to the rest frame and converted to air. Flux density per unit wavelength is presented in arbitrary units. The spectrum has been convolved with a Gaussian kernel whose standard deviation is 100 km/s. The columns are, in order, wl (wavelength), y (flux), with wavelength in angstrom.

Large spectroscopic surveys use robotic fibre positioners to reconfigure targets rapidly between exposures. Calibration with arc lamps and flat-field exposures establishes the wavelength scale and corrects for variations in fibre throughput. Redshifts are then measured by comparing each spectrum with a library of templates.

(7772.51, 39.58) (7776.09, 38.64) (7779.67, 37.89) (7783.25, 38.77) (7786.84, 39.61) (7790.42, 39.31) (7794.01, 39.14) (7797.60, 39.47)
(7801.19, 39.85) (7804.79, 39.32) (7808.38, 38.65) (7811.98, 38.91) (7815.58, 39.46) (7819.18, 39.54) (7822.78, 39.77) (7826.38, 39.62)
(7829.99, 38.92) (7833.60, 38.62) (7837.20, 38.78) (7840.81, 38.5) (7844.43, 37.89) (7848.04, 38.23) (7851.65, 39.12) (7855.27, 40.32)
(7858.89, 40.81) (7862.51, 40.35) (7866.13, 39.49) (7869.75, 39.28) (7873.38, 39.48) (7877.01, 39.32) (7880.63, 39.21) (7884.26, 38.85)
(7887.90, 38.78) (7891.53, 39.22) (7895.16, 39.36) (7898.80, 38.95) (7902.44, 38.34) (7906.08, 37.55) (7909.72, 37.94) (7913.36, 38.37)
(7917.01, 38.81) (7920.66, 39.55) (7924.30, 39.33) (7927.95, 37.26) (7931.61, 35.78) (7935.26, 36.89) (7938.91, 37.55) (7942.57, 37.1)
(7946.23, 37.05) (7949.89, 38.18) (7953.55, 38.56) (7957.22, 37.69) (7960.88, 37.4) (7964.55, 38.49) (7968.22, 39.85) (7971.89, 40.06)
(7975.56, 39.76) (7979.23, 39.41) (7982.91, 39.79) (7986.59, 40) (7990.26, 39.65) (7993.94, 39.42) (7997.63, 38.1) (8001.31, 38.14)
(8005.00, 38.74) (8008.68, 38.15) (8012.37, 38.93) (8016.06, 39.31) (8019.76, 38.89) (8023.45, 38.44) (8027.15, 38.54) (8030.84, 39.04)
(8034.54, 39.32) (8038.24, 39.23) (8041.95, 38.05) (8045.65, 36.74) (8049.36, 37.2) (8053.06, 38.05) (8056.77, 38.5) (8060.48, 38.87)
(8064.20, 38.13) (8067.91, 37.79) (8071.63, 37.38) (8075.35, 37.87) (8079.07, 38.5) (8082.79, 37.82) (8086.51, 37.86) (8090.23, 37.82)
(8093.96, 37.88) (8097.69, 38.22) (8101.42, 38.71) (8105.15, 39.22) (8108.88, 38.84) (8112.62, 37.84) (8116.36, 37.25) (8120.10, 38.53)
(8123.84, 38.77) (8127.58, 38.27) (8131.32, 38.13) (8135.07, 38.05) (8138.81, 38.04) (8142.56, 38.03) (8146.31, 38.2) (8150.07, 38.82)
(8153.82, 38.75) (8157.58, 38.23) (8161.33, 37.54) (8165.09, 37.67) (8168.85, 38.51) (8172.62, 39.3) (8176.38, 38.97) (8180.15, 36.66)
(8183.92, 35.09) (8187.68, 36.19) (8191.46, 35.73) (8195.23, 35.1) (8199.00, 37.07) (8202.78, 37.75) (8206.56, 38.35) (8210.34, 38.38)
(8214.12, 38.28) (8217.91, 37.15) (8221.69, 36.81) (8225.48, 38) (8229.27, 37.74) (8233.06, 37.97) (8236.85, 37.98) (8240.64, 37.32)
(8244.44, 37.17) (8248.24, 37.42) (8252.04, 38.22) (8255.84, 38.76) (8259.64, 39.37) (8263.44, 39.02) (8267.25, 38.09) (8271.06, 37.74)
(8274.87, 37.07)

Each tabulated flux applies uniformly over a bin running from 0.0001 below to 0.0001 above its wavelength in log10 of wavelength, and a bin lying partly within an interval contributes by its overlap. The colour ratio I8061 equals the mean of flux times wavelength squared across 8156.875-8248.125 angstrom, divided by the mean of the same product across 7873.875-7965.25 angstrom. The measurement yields 1.05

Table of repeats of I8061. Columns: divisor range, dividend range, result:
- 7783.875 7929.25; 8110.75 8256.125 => 1.05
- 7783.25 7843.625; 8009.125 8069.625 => 1.04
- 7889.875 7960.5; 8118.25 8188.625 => 1.06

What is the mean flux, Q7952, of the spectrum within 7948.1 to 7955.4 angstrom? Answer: 38.3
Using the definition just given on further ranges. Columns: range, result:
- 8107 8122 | 38.1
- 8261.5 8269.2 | 38.5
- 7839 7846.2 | 38.2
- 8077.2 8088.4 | 38.1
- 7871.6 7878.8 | 39.4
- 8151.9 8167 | 38.1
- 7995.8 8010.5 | 38.3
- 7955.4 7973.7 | 38.7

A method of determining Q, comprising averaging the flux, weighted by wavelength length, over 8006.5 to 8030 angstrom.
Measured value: 38.7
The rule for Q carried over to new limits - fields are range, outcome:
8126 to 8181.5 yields 38.2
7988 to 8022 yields 38.8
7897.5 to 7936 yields 38.1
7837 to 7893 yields 39.2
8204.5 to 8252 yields 37.7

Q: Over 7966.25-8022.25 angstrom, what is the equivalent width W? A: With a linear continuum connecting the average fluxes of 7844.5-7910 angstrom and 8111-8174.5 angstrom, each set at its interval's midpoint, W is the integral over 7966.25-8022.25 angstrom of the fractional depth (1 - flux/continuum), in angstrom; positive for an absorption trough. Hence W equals -0.7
